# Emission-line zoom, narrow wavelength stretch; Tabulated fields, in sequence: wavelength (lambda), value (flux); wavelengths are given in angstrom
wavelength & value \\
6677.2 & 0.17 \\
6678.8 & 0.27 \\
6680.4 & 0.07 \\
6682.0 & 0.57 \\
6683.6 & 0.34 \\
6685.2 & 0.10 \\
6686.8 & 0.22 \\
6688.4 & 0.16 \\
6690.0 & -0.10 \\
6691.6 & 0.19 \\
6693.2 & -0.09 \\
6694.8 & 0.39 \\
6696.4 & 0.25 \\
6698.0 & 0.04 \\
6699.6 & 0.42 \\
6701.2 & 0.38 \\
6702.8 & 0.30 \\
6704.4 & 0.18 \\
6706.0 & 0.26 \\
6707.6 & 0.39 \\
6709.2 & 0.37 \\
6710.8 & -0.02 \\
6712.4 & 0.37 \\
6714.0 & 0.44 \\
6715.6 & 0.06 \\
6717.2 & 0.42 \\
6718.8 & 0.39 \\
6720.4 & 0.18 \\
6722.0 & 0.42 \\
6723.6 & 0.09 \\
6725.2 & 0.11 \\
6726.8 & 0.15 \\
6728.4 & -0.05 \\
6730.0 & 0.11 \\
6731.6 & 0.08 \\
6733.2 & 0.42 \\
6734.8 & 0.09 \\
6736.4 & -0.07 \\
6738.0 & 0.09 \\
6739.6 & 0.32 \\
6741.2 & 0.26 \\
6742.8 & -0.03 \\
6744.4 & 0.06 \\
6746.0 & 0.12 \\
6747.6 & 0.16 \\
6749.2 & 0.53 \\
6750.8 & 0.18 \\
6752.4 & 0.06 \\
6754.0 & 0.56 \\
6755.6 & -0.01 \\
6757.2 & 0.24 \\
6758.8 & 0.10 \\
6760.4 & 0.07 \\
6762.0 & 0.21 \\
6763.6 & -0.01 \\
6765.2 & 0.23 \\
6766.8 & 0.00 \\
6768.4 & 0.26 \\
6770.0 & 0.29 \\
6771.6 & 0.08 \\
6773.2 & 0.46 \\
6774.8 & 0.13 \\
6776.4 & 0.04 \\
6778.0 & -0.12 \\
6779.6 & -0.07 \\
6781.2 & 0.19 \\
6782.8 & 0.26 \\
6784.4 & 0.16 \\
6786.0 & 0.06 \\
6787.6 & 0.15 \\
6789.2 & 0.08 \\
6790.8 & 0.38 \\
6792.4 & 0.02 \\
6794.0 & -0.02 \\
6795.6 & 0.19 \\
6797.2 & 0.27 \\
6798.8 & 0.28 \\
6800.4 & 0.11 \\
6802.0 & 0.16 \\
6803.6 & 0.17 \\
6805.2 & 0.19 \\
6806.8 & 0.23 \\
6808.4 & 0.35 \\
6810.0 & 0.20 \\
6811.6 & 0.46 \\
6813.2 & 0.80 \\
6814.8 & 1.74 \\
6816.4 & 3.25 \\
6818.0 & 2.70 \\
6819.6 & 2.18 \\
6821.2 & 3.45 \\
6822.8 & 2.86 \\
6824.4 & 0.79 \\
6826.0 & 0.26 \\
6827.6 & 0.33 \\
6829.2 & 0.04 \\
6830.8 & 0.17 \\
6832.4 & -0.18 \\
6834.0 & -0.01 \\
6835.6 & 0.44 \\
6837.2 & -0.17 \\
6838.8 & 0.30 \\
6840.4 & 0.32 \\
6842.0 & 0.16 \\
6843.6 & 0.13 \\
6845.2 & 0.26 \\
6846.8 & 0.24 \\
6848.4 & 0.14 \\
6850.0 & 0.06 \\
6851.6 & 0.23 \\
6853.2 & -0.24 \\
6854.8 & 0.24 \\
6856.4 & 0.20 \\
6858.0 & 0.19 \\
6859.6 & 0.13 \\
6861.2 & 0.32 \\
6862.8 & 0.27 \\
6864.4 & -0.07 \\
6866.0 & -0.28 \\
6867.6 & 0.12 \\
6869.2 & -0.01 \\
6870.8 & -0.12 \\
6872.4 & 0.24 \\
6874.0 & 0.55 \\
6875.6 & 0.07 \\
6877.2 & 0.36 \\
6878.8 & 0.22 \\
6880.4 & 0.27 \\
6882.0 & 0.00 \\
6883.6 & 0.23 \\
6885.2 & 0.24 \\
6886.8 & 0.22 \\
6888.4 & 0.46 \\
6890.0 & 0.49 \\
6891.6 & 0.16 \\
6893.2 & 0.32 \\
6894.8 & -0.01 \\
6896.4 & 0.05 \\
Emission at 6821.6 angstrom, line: [O II]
